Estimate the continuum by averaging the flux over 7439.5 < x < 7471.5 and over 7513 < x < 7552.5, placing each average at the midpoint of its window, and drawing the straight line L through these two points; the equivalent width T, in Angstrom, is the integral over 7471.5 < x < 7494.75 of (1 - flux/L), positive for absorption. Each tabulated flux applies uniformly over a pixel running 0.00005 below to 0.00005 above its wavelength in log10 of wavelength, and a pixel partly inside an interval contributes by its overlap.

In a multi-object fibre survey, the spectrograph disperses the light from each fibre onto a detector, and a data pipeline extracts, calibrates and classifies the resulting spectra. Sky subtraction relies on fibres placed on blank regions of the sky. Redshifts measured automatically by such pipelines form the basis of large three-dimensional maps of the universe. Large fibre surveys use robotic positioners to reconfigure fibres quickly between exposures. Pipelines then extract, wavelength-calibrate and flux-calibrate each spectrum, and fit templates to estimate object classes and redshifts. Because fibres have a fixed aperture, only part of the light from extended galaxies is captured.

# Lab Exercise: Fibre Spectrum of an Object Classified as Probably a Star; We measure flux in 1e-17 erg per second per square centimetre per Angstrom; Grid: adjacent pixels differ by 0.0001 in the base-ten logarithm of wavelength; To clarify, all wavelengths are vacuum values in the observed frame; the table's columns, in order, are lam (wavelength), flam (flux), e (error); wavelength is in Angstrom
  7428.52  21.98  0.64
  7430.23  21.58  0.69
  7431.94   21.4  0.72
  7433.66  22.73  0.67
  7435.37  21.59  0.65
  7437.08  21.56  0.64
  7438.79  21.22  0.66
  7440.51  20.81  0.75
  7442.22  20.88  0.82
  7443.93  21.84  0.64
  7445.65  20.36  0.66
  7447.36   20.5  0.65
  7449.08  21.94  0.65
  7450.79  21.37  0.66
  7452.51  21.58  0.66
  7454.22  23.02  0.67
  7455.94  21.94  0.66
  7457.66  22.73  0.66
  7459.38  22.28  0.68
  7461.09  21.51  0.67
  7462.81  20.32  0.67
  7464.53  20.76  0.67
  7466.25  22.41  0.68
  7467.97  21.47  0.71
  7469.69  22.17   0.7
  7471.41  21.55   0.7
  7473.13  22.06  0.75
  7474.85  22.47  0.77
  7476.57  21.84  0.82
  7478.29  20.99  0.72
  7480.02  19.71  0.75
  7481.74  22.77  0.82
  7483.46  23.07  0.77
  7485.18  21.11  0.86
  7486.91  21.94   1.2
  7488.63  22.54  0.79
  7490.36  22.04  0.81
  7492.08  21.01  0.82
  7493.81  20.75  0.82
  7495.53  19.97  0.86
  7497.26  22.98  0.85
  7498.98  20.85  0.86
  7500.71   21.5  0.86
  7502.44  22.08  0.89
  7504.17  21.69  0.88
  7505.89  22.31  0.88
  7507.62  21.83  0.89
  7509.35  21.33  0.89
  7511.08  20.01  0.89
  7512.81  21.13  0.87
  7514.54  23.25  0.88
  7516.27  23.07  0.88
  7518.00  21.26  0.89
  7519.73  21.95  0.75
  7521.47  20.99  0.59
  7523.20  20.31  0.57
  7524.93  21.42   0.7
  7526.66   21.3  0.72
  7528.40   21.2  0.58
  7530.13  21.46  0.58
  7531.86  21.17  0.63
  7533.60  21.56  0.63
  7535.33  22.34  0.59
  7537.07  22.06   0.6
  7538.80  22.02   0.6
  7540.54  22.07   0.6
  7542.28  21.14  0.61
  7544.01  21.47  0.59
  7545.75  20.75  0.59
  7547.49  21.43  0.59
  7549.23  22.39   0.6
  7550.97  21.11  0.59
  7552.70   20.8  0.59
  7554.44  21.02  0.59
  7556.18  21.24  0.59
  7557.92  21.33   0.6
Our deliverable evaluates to -0.1 Angstrom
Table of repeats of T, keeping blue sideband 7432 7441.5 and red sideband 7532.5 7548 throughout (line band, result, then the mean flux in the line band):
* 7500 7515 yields -0.02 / 21.6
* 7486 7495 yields 0.00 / 21.6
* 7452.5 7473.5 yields -0.26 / 21.8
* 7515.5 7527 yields 0.08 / 21.5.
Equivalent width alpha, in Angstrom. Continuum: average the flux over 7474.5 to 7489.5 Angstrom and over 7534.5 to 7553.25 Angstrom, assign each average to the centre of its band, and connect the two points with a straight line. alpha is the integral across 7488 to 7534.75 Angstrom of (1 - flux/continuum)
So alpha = 0.4 Angstrom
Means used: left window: 21.8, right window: 21.6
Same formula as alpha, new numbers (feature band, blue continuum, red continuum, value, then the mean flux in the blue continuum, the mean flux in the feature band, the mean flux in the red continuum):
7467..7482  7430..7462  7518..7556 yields -0.05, 21.6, 21.6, 21.4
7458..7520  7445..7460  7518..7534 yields -0.49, 21.8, 21.7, 21.2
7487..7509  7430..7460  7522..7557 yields -0.13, 21.6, 21.6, 21.4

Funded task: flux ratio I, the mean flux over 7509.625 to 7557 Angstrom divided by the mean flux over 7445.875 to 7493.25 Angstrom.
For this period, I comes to 1.0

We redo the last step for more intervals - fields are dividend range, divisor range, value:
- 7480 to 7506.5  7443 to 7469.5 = 1.00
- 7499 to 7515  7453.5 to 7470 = 0.99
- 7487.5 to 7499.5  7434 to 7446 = 1.01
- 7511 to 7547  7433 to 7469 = 1.00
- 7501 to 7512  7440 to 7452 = 1.02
